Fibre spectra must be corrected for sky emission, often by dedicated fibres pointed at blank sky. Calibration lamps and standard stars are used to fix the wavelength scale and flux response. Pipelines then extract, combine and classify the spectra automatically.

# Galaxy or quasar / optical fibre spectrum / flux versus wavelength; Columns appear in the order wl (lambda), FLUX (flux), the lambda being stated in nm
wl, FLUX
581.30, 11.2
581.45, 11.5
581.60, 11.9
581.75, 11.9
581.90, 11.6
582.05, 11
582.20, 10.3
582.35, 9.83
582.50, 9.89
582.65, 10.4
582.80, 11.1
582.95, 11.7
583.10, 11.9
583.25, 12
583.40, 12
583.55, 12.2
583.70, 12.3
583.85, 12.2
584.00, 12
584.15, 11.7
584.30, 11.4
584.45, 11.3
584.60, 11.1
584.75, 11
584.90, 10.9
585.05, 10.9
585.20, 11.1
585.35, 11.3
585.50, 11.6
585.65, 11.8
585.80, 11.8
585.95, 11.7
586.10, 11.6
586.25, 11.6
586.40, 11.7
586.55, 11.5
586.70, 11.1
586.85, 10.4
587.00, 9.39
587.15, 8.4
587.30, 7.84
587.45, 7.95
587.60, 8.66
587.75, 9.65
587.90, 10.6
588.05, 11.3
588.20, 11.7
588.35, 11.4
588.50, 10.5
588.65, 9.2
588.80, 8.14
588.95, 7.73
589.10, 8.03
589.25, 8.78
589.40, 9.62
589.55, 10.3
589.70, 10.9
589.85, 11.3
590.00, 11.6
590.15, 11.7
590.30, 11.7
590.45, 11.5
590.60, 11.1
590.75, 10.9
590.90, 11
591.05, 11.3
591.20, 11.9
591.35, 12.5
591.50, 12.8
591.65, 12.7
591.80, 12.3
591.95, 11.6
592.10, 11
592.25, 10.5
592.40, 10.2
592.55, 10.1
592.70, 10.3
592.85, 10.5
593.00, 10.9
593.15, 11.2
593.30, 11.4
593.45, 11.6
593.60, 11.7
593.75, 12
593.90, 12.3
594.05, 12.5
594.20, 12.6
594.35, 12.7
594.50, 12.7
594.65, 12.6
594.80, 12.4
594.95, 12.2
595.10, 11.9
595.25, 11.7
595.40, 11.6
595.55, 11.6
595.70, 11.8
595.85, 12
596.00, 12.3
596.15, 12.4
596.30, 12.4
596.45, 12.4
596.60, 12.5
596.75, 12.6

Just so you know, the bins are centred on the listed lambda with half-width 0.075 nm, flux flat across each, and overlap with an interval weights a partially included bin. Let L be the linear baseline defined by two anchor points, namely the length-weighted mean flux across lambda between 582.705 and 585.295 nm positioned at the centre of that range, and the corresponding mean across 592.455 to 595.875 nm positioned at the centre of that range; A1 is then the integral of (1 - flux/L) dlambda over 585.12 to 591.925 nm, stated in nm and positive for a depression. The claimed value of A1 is 0.55 nm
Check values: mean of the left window 11.6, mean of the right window 11.7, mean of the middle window 10.7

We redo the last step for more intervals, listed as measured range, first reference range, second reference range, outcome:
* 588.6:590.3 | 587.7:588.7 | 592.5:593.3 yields 0.133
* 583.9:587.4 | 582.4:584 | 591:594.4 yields 0.174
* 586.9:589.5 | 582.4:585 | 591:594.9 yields 0.497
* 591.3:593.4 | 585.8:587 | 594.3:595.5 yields 0.114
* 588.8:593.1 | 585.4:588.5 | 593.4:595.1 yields 0.258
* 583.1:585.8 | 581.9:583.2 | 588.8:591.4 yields -0.203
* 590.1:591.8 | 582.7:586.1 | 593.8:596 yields 0.028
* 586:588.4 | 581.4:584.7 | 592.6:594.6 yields 0.256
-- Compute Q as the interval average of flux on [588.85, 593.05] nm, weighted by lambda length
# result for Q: 10.9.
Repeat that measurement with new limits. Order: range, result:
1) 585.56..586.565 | 11.7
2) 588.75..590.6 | 10.2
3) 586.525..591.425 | 10.3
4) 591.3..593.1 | 11.3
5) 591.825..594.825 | 11.5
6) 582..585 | 11.3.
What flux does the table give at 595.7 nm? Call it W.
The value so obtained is 11.8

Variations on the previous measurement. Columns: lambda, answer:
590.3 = 11.7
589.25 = 8.78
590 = 11.6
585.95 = 11.7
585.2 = 11.1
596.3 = 12.4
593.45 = 11.6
